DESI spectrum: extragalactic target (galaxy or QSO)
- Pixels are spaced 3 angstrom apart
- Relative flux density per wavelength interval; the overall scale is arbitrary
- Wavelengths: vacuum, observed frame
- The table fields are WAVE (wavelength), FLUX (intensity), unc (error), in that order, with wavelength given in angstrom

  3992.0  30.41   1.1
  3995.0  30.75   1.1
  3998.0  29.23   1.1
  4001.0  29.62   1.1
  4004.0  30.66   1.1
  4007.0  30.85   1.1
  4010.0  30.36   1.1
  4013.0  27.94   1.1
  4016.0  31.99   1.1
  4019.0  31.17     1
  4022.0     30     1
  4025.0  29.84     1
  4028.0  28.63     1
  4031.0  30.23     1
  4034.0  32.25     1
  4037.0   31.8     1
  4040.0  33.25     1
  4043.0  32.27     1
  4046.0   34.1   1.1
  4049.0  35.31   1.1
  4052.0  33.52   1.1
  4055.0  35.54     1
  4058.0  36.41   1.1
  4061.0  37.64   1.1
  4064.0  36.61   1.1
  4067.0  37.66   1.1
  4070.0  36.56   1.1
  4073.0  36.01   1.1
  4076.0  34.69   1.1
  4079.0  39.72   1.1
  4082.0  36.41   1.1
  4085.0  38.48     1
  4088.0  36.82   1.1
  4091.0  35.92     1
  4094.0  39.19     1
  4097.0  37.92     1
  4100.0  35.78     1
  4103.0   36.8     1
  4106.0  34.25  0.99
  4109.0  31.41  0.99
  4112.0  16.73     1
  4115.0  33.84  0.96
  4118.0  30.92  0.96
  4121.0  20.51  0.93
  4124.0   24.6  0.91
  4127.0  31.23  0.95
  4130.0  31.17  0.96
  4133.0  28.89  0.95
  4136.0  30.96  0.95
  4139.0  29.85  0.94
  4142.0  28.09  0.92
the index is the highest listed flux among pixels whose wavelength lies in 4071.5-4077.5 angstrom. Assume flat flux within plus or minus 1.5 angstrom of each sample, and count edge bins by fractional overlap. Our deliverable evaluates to 36.01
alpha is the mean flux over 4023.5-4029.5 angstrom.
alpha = 29.2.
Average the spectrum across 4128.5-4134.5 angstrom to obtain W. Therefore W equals 30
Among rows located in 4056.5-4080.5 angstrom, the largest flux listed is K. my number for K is 39.72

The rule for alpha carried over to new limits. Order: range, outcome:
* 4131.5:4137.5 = 29.9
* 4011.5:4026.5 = 30.2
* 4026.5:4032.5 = 29.4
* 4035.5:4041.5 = 32.5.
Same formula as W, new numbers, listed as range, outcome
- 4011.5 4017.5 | 30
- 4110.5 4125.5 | 25.3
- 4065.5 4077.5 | 36.2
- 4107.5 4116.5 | 27.3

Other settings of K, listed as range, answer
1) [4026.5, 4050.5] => 35.31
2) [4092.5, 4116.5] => 39.19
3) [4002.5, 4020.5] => 31.99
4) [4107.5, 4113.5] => 31.41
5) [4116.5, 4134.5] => 31.23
